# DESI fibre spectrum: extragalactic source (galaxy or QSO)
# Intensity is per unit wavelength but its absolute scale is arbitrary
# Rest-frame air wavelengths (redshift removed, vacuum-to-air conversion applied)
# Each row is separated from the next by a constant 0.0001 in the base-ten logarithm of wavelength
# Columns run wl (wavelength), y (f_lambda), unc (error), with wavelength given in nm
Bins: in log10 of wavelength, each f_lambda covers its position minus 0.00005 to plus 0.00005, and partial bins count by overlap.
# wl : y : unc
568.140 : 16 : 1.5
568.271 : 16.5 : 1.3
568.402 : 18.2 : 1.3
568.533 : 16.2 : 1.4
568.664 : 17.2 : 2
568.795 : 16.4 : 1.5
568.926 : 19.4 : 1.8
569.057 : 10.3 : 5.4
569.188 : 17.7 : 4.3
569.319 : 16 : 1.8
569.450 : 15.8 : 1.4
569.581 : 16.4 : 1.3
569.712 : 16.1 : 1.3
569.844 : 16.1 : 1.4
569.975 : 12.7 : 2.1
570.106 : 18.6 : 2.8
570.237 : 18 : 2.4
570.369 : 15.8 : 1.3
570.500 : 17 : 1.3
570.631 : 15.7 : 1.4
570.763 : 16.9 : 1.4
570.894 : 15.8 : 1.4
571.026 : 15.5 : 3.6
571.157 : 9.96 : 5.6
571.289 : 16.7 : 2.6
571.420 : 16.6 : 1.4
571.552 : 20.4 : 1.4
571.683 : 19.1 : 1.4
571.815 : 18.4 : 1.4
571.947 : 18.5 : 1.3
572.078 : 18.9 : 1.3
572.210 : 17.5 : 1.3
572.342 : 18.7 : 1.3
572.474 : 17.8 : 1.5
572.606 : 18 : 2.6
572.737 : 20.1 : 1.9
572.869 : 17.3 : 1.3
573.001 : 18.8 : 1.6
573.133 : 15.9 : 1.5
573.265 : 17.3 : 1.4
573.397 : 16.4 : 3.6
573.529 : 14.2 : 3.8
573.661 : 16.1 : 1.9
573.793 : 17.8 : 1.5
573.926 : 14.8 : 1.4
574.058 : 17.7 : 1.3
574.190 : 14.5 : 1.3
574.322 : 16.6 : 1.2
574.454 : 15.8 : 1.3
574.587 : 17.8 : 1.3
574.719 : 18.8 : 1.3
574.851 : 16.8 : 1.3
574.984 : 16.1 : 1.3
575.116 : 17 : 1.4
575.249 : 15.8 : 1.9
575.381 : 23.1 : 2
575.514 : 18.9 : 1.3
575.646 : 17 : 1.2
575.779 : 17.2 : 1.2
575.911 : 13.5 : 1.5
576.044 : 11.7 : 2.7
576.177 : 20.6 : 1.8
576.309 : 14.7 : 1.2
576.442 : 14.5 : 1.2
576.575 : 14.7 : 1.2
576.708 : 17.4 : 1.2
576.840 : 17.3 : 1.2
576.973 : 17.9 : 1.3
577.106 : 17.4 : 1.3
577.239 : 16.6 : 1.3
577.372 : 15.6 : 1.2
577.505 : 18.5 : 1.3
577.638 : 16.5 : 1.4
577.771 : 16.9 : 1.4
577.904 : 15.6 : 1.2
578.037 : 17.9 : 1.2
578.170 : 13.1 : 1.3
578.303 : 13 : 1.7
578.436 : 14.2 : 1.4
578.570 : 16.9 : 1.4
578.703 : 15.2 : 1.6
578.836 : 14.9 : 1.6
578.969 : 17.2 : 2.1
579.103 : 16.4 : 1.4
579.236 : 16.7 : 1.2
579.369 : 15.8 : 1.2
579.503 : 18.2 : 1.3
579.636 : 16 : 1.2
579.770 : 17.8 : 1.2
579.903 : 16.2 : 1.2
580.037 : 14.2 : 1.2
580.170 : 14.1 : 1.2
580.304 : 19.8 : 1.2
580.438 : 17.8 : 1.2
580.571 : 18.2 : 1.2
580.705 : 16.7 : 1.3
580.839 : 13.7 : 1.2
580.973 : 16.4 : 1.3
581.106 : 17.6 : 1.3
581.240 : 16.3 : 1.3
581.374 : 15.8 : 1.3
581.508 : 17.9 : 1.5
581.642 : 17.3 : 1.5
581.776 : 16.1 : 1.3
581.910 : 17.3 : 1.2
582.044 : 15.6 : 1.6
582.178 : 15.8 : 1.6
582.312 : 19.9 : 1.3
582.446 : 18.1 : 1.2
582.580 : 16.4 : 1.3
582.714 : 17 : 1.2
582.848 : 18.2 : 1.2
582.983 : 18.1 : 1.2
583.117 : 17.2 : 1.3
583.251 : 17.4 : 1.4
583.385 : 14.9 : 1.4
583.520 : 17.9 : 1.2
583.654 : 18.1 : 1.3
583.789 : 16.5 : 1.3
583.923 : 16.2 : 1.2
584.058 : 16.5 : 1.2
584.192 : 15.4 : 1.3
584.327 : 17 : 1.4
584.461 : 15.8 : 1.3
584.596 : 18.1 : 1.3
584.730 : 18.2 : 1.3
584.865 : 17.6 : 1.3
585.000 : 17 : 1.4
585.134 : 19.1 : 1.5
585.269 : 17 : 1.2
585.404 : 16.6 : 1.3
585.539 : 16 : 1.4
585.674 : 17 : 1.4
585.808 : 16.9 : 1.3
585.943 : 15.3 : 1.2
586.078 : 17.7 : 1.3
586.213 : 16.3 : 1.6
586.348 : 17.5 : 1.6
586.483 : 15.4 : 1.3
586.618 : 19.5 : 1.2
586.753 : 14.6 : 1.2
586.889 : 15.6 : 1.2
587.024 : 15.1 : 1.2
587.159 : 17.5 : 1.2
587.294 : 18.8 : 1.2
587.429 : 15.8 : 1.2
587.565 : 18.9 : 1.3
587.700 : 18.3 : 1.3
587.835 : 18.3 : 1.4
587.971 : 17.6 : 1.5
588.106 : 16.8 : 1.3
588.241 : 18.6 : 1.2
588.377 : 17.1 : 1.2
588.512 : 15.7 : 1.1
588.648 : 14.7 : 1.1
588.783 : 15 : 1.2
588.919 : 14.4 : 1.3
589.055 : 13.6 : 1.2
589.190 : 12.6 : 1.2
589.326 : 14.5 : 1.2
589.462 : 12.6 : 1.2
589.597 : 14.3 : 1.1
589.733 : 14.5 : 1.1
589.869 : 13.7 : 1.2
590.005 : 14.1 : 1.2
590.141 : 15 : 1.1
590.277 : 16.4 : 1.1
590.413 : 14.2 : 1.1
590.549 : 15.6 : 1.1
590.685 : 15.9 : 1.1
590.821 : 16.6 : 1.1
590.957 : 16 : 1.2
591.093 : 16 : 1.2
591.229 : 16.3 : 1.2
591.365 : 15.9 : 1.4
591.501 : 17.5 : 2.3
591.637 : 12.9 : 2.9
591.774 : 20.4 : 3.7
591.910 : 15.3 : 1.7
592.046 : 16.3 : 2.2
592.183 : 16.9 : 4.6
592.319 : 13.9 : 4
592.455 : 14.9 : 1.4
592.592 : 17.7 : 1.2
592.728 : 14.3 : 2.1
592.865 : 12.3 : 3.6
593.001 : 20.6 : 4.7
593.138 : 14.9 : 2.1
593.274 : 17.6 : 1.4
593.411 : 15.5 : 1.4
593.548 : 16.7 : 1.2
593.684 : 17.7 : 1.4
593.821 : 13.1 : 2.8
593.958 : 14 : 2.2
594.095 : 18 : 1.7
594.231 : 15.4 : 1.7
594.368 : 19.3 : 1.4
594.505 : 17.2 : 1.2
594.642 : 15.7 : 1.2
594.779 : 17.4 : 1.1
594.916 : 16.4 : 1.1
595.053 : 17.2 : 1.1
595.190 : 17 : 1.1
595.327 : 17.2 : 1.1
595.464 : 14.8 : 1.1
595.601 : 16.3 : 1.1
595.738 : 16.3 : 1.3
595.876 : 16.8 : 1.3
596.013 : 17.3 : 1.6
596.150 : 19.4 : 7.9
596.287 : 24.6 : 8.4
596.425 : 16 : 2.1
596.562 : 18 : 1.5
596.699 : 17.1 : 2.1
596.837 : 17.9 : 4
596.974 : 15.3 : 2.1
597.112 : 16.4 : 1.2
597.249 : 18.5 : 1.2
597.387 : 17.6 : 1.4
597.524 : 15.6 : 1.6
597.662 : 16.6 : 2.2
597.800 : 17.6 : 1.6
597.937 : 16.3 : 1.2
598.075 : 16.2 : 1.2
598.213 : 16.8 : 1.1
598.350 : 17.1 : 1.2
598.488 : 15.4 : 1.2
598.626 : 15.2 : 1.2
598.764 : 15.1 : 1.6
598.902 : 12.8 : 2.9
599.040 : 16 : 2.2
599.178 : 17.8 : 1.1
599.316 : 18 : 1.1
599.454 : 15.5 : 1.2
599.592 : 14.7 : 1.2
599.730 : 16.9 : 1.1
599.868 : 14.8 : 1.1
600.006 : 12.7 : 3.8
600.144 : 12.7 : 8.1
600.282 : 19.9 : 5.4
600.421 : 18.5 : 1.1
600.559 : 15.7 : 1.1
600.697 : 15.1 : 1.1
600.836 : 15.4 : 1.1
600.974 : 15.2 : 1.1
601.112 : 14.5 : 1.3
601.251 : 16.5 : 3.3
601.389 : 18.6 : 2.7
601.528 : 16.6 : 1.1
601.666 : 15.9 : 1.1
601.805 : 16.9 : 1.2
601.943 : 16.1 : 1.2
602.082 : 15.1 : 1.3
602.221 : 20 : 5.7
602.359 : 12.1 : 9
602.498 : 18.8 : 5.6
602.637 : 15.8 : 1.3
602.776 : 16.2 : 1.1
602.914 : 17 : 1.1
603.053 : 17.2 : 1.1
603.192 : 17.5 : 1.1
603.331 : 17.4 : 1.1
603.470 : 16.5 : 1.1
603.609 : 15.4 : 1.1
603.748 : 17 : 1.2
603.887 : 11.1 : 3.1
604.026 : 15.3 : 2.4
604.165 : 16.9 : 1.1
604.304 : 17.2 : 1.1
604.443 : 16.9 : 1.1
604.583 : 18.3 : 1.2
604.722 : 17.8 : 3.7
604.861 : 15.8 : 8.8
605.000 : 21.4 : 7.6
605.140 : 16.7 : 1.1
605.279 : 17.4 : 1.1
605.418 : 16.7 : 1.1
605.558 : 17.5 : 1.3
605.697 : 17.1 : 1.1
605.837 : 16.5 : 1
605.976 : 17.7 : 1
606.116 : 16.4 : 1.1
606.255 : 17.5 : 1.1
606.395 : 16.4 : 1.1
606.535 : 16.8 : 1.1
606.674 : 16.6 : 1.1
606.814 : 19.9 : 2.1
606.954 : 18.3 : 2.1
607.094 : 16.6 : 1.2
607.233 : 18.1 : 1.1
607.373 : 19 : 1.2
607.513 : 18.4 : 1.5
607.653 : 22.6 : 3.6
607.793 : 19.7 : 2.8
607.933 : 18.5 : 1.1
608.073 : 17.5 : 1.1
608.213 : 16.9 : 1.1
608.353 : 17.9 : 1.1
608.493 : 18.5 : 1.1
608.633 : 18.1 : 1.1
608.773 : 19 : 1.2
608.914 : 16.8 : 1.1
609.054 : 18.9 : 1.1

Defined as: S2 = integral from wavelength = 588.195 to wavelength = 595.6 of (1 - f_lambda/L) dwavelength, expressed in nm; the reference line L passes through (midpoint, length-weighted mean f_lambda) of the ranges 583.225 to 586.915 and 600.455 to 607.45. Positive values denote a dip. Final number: 0.46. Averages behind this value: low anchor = 16.8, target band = 15.8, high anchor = 16.8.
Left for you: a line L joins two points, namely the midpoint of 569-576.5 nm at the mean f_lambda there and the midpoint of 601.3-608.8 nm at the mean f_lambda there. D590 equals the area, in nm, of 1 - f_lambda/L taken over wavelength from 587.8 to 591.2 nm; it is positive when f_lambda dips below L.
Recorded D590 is 0.333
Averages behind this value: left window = 16.7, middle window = 15.3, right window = 17.3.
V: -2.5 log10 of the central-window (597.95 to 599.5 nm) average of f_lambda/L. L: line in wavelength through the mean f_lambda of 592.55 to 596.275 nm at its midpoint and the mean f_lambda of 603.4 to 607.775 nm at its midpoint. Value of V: 0.06 mag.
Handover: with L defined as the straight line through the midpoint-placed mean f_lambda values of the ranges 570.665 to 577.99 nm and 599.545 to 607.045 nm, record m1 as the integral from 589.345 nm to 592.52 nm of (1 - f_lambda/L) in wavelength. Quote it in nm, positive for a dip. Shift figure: 0.24 nm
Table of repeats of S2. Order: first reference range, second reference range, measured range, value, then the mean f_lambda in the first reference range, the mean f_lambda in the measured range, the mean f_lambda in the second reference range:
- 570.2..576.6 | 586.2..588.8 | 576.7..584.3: 0.122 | 16.9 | 16.6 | 16.9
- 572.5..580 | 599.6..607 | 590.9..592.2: 0.020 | 16.6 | 16.3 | 16.6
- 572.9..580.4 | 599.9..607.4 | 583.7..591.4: 0.163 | 16.5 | 16.2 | 16.7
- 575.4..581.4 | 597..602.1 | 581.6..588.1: -0.310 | 16.3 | 17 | 16.1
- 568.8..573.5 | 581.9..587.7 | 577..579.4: 0.123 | 16.8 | 16.1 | 17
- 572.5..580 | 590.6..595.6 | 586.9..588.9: -0.069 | 16.6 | 16.9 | 16.2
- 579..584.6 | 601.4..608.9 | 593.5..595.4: 0.052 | 16.8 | 16.6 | 17.3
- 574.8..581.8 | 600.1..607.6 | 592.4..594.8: 0.067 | 16.5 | 16.2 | 16.8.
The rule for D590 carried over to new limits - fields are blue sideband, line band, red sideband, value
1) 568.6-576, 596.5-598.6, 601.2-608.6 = 0.043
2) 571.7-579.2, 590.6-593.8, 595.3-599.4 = 0.134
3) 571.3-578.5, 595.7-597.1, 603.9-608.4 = -0.036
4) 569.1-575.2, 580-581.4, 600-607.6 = 0.027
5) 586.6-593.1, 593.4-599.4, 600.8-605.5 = -0.198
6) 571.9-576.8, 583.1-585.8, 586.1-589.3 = -0.068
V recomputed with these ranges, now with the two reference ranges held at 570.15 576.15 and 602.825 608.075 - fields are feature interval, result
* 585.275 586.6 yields 0.03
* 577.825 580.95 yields 0.06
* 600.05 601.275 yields 0.10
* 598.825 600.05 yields 0.12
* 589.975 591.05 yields 0.11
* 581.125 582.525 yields 0.00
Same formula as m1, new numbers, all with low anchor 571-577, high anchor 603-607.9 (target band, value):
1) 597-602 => 0.33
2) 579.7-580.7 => 0.01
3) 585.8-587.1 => 0.06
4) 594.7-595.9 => 0.05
